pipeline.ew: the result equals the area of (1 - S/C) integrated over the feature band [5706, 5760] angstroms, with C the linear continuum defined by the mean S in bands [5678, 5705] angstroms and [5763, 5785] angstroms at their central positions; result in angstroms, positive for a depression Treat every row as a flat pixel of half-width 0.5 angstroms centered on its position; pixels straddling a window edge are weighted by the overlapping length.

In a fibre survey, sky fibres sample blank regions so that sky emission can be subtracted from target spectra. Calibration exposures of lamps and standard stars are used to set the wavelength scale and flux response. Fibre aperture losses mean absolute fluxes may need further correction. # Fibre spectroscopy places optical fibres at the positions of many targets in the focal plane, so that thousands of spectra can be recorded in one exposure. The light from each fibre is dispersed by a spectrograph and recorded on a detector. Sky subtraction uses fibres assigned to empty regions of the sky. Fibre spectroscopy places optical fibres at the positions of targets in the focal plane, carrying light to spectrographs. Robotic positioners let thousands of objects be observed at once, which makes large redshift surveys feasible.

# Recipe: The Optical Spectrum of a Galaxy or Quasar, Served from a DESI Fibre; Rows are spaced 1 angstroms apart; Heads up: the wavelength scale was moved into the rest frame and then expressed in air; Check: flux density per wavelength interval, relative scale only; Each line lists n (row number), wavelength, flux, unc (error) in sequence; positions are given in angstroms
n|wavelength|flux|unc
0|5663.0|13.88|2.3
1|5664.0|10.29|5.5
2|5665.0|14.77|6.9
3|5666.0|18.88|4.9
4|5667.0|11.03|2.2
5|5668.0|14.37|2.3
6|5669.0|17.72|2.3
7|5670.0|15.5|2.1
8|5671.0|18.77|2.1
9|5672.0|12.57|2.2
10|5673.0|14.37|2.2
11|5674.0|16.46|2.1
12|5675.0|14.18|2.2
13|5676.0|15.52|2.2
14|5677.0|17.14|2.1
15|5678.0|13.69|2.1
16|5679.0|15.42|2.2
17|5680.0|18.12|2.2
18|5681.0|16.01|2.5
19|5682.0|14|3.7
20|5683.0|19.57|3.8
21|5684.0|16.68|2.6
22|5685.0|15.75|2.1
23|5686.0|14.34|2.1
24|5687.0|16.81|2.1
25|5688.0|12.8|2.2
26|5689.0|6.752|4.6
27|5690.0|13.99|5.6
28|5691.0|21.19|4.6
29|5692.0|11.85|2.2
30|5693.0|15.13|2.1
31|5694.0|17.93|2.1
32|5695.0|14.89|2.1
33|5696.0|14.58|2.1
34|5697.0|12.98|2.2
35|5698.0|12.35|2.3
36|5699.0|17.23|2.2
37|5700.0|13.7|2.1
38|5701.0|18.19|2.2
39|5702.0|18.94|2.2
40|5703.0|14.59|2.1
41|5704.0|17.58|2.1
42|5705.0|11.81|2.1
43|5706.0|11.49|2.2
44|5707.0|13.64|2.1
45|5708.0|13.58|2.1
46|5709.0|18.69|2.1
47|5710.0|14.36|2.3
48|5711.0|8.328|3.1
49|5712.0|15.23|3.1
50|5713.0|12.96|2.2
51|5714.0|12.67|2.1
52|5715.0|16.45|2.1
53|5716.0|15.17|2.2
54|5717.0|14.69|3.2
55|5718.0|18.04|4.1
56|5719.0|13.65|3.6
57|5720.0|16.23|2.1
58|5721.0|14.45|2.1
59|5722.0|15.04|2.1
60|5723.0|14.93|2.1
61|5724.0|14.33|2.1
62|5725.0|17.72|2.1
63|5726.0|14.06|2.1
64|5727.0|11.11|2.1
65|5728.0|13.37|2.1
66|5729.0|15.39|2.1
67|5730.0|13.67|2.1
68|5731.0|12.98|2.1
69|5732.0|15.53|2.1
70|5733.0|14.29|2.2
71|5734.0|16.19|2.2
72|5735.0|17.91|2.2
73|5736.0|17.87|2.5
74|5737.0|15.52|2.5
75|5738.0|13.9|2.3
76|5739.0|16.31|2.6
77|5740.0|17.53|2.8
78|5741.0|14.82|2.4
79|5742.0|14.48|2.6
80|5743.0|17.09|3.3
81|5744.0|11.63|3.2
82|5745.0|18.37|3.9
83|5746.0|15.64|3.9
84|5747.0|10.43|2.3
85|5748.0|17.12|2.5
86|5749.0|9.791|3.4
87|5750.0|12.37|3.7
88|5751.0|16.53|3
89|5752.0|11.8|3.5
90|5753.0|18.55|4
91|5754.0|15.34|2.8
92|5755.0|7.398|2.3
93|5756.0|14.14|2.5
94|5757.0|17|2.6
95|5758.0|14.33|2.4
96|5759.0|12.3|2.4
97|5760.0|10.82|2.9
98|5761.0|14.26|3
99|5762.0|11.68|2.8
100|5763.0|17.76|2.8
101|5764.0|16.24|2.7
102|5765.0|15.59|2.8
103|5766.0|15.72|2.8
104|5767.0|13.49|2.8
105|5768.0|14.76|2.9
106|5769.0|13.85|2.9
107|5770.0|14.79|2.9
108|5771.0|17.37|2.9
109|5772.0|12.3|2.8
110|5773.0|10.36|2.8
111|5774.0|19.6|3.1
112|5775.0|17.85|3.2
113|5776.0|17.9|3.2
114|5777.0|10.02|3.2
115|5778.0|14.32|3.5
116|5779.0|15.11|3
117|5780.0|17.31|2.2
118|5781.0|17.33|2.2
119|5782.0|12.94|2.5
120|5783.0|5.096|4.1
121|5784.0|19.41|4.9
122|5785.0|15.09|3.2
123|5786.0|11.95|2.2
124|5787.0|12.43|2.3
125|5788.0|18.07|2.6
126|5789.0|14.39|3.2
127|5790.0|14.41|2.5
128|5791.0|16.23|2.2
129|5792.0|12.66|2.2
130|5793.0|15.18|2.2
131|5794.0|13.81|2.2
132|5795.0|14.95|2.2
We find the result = 2.0 angstroms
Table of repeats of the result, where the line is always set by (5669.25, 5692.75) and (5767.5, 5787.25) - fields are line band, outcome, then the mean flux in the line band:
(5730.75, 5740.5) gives -0.67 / 15.9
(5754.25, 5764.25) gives 0.74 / 13.6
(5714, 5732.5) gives 0.24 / 14.8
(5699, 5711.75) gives 0.35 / 14.7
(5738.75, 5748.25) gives -0.31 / 15.3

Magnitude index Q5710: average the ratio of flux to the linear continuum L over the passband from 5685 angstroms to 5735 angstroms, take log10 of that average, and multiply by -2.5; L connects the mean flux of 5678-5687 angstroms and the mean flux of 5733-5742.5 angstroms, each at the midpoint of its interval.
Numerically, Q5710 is 0.099 mag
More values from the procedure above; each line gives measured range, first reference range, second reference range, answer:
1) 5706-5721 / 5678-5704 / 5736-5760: 0.041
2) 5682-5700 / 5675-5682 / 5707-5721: 0.028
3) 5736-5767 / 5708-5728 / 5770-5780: 0.026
